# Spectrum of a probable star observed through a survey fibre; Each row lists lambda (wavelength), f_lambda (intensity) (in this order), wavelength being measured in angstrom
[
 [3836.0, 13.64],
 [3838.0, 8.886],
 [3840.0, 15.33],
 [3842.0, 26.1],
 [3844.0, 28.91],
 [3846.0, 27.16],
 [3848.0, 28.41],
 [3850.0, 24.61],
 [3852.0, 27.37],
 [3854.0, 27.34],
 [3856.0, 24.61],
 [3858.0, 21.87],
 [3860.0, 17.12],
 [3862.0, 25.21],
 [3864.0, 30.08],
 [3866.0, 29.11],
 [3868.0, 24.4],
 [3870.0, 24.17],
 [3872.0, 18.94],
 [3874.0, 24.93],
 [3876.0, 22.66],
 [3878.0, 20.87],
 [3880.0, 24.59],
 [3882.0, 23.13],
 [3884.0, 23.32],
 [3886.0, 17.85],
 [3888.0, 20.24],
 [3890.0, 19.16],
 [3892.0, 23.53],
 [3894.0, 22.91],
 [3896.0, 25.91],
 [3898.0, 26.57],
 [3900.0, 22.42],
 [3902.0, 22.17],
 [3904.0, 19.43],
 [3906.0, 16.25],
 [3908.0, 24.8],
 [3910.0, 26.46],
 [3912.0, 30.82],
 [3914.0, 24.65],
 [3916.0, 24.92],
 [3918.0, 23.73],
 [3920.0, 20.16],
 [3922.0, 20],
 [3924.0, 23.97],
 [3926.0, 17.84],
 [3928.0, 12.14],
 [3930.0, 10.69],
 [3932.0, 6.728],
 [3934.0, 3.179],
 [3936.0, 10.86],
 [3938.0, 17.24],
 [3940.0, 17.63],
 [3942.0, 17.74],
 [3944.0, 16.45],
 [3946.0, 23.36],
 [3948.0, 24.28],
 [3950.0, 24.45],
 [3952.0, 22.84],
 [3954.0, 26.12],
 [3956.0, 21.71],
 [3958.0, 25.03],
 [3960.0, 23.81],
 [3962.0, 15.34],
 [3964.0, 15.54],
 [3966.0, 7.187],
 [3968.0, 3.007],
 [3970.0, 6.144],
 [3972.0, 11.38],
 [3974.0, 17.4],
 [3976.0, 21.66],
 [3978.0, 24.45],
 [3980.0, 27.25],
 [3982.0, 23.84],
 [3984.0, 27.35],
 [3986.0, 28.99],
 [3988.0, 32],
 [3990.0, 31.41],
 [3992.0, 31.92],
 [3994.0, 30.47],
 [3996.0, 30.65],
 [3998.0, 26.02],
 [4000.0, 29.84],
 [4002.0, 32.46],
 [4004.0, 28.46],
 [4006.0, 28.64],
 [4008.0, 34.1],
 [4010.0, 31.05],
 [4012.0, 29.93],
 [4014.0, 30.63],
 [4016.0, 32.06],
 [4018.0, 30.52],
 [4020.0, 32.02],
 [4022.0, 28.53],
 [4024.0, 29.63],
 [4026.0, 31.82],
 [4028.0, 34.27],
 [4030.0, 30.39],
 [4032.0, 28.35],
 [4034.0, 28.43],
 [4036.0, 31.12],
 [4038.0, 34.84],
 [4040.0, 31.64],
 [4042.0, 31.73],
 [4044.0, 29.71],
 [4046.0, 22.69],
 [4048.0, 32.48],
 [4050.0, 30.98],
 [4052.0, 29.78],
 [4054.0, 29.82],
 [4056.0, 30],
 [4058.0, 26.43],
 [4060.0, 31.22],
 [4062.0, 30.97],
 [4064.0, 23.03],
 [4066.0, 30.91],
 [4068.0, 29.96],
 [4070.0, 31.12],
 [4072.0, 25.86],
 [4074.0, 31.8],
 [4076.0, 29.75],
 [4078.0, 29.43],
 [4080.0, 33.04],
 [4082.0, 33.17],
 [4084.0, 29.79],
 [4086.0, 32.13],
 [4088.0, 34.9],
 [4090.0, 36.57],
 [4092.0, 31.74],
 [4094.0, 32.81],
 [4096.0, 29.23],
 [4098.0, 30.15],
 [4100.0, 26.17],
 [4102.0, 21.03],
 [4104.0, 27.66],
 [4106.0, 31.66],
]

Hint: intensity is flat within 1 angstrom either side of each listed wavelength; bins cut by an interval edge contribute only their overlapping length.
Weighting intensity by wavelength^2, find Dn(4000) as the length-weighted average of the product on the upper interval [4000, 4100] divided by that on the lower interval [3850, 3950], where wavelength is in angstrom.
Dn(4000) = 1.5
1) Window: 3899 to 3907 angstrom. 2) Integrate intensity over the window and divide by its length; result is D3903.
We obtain 20.1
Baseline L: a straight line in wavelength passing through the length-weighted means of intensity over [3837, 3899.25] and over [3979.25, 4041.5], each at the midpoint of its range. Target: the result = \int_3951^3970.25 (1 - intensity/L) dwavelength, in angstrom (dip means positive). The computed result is 7.41 angstrom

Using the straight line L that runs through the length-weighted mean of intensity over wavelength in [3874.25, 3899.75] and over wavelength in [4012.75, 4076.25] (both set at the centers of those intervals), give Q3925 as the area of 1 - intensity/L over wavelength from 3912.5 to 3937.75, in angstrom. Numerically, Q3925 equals 7.7 angstrom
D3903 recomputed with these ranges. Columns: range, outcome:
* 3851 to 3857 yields 26.4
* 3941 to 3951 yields 21.3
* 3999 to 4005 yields 30.3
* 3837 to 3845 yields 19.8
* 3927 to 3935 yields 8.18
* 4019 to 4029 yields 31.3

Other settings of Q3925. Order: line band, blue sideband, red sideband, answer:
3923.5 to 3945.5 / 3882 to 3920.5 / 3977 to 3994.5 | 9.74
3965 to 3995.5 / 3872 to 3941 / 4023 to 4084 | 4.44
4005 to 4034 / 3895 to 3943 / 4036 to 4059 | -3.19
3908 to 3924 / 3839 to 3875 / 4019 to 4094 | 1.25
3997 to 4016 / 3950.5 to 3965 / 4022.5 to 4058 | -2.47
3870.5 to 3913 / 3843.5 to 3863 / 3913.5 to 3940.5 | -4.62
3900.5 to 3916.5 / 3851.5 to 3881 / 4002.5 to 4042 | 1.48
